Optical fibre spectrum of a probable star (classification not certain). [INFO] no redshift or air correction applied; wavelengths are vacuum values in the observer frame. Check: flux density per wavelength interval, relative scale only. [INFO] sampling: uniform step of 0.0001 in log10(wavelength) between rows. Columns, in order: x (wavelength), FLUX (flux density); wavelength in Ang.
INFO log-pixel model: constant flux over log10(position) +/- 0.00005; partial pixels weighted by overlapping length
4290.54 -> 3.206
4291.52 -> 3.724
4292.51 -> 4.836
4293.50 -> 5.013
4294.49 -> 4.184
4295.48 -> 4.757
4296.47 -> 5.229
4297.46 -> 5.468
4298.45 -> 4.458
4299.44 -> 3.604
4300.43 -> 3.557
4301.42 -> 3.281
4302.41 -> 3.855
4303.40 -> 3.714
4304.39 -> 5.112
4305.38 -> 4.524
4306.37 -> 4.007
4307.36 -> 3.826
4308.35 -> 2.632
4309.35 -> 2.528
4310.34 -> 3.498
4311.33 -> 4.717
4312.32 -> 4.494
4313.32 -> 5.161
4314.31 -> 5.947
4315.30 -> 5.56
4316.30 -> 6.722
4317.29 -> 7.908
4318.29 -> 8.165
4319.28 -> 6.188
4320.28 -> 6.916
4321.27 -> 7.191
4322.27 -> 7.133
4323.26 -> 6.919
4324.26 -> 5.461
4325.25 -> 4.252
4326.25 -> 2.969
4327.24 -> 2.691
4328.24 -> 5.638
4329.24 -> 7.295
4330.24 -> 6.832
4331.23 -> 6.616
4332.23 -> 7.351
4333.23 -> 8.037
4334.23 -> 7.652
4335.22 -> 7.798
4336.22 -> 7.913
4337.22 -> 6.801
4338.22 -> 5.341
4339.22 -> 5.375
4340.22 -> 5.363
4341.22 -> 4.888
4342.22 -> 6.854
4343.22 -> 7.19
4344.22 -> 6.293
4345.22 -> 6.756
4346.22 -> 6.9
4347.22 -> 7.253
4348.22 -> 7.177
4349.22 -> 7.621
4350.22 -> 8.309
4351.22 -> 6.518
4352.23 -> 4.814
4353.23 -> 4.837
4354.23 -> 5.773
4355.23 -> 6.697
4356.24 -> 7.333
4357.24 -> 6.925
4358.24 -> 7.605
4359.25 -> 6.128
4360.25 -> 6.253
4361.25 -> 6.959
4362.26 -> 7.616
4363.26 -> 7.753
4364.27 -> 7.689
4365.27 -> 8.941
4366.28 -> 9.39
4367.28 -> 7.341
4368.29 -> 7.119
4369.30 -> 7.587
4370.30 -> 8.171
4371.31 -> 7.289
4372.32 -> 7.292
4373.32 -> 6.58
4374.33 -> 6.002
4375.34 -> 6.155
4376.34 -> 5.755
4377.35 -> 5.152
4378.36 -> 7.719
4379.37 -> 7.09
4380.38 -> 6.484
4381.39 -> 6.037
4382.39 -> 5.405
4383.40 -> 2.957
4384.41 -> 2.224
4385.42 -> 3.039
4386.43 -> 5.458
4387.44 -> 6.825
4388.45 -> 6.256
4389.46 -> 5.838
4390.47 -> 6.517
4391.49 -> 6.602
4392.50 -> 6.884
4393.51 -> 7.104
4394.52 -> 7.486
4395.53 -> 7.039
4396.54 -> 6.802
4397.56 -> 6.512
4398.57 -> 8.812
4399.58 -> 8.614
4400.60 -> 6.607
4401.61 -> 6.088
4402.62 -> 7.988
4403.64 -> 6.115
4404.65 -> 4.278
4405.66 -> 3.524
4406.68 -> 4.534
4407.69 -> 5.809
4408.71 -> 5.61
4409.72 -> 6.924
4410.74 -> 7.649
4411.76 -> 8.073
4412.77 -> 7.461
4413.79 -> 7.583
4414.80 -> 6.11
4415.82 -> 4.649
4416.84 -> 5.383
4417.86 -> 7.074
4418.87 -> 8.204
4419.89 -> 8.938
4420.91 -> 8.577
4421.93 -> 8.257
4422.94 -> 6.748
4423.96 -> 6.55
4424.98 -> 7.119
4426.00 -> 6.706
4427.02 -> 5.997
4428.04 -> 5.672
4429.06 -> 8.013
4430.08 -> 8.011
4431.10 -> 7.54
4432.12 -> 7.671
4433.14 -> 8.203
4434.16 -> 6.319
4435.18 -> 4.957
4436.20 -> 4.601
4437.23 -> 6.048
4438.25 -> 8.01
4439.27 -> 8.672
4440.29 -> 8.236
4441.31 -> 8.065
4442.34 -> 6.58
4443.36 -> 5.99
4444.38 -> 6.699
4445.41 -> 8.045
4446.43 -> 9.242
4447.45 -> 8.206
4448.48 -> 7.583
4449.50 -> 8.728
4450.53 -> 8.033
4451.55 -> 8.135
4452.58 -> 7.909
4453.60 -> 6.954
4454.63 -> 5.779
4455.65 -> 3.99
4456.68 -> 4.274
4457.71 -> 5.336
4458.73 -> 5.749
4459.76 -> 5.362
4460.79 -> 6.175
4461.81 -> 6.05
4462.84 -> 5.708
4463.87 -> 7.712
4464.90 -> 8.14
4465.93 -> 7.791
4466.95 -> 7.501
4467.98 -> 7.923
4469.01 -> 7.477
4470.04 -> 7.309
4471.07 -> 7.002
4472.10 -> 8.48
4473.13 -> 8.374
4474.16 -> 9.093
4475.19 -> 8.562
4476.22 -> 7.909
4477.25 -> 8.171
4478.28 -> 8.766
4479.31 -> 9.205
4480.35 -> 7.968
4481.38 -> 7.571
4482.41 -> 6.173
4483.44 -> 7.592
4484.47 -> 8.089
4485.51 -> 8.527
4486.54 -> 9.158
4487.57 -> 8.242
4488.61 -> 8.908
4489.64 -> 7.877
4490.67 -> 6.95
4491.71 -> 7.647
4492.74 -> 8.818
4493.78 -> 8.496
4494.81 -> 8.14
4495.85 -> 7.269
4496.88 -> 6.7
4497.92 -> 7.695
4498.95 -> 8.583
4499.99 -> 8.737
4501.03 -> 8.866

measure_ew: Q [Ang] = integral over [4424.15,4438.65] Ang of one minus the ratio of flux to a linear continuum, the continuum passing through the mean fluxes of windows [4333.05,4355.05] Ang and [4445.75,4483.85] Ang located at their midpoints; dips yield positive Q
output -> 0.8 Ang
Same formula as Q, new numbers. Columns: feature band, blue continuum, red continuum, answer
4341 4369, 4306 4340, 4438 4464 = -4.1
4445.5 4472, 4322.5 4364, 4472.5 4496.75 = 2.8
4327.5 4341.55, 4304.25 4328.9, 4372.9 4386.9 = -3.5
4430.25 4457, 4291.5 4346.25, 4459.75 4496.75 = 0.6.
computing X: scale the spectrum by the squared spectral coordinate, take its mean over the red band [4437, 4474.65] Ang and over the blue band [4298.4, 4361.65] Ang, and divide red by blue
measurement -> 1.3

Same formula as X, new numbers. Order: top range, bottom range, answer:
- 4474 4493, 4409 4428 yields 1.19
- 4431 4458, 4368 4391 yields 1.20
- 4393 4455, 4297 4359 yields 1.26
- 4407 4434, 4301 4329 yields 1.47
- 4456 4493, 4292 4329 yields 1.64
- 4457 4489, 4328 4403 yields 1.19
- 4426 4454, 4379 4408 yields 1.24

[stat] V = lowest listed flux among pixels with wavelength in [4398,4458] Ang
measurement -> 3.524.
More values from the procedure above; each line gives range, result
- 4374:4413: 2.224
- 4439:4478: 3.99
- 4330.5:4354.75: 4.814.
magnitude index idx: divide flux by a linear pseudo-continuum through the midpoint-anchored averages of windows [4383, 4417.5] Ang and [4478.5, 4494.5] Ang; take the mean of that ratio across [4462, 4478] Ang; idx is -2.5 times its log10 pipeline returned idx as -0.01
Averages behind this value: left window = 6.17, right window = 8.09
